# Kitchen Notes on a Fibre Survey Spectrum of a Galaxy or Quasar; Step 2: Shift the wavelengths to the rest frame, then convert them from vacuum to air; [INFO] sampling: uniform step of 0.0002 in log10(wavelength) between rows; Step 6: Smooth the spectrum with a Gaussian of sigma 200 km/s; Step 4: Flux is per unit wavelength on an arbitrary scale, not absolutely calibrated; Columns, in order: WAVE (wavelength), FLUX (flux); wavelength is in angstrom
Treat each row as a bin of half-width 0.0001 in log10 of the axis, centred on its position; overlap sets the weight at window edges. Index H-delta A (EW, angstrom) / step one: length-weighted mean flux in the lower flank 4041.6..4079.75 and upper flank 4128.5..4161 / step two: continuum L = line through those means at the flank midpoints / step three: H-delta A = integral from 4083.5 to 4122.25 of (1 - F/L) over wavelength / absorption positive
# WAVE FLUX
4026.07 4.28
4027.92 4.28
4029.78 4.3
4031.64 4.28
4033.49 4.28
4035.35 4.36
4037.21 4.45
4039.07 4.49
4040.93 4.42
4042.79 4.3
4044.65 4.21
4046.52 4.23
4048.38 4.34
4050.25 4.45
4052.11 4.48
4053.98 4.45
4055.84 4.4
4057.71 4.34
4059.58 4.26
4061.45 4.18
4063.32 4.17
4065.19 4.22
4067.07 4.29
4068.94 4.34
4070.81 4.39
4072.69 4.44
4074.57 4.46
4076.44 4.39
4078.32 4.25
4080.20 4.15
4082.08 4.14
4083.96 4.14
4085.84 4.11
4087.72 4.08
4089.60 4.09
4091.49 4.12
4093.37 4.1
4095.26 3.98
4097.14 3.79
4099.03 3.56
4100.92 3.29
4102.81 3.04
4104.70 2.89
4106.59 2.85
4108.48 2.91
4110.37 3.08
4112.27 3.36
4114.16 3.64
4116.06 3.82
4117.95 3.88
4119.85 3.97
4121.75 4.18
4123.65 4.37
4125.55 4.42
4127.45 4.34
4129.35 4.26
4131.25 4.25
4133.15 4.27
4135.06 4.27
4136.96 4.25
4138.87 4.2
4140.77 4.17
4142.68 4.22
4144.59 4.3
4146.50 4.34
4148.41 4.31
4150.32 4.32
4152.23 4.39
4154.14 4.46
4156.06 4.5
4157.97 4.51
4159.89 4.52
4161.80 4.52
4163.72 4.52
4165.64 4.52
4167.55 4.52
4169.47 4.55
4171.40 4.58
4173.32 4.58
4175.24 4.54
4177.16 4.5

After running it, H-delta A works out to 6.1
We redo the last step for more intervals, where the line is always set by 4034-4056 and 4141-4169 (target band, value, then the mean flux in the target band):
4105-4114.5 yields 2.8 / 3.12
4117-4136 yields 0.8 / 4.22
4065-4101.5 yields 2.3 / 4.12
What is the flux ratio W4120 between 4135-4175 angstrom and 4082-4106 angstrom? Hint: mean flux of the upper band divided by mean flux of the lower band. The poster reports 1.2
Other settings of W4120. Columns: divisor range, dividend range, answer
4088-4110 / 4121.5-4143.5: 1.21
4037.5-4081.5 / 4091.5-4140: 0.88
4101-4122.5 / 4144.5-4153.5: 1.27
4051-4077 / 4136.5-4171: 1.01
